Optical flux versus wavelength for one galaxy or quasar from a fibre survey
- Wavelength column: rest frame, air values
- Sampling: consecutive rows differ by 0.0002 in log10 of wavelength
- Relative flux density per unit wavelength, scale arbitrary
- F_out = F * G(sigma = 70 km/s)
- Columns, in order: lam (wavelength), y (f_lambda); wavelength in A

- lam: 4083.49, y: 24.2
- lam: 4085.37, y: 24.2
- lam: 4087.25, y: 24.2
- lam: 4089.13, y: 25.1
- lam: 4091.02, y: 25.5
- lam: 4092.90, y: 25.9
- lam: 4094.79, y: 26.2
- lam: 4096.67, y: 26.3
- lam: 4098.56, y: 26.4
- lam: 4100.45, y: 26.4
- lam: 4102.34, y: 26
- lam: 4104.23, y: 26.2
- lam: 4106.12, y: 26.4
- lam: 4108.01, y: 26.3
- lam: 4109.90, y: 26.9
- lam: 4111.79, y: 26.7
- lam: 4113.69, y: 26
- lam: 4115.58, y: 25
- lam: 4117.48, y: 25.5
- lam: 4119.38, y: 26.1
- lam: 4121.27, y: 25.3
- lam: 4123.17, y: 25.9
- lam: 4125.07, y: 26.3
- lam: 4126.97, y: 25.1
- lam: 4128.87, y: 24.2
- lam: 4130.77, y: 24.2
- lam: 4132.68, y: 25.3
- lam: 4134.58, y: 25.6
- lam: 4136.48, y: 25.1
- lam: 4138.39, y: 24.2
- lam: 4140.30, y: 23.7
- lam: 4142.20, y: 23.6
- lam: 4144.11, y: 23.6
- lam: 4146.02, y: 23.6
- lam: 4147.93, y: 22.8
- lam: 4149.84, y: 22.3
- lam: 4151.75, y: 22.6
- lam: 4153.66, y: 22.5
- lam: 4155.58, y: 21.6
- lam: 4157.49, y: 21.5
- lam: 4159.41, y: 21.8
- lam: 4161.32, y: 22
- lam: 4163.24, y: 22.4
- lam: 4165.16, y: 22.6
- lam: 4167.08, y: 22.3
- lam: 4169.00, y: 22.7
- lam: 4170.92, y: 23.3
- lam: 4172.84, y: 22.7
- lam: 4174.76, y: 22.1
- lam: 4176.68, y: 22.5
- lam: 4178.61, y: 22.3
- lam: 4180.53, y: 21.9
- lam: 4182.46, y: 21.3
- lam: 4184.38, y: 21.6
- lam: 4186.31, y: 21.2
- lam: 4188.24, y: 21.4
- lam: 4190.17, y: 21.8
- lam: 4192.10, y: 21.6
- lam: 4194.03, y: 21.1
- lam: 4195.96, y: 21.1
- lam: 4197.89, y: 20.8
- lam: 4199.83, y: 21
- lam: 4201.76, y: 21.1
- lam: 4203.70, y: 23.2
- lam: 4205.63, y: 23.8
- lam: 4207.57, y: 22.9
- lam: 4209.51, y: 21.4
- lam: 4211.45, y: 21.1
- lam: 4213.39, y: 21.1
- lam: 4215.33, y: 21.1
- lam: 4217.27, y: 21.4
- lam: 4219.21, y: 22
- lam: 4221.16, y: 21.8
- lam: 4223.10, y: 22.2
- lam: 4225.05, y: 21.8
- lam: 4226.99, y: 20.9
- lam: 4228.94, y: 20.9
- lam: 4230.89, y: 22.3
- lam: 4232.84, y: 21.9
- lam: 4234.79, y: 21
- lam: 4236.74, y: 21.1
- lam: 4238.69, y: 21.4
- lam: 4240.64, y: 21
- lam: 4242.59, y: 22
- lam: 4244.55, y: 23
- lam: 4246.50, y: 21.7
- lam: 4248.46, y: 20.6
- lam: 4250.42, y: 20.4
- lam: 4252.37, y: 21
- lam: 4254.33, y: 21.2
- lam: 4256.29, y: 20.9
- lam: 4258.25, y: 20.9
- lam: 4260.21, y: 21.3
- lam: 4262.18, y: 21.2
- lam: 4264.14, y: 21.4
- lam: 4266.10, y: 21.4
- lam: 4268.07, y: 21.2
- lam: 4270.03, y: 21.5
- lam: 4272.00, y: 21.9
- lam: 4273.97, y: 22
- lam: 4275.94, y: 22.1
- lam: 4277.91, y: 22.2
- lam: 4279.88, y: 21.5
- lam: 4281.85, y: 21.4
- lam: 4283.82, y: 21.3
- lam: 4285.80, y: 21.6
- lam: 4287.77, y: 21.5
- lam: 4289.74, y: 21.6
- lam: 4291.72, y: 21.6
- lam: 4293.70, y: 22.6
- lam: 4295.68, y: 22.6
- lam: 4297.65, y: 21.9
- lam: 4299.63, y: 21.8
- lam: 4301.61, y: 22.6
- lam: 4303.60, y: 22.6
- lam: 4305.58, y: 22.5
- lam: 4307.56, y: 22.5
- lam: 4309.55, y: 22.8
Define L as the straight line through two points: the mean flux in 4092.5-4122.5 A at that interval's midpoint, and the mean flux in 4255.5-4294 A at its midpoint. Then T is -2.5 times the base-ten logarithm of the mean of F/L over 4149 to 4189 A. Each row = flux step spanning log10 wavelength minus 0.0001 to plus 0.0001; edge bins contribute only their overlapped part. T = 0.11 mag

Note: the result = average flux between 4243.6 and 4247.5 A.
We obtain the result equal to 22.3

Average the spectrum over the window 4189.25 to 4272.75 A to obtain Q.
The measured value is 21.5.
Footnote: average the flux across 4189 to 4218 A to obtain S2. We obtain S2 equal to 21.6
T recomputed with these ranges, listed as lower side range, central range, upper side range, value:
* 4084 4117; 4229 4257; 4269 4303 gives 0.07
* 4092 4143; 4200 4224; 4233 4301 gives 0.05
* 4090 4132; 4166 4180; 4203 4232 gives 0.05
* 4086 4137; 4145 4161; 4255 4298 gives 0.11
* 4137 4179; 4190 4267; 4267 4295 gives 0.03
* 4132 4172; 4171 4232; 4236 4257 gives 0.02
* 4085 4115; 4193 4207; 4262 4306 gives 0.09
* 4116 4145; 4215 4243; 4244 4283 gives 0.04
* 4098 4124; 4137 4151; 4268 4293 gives 0.08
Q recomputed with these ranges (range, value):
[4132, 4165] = 23.2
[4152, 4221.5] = 21.9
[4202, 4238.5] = 21.7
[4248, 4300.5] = 21.5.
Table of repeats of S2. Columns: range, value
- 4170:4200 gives 21.7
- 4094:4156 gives 25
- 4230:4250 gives 21.6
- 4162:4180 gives 22.5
